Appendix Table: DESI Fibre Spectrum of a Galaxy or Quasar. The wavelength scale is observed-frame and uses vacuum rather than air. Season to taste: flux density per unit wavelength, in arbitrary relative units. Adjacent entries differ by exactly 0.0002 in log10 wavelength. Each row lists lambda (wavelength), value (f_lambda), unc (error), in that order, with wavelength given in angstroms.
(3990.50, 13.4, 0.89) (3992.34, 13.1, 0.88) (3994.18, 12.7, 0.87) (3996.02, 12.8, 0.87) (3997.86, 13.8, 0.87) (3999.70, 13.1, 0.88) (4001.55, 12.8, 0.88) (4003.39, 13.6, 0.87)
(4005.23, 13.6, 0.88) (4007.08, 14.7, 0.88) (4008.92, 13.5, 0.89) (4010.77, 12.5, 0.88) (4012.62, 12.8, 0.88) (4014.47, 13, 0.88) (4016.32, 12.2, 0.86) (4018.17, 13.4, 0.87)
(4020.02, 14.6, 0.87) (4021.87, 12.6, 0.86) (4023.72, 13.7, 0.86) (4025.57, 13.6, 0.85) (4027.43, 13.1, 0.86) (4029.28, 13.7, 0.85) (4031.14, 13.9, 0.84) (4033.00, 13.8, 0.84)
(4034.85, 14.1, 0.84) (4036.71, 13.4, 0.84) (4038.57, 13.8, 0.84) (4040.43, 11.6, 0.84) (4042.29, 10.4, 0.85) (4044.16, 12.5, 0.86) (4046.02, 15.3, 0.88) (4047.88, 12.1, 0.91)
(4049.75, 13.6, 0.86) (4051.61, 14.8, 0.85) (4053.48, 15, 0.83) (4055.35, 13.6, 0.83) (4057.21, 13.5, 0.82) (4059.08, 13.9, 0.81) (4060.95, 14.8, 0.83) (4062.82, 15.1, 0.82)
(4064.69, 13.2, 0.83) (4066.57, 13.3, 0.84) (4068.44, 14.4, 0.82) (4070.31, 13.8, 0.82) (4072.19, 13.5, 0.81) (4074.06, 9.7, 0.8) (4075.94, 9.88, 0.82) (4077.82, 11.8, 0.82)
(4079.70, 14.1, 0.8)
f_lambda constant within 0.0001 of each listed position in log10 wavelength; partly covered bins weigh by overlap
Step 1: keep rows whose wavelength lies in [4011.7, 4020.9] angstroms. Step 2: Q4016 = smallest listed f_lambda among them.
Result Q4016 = 12.2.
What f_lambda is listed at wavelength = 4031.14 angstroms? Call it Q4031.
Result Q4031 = 13.9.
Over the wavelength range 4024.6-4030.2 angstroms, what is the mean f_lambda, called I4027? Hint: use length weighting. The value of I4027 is 13.5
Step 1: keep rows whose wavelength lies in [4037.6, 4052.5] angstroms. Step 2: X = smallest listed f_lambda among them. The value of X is 10.4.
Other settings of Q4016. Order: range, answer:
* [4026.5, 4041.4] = 11.6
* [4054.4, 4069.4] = 13.2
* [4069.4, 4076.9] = 9.7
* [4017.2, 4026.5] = 12.6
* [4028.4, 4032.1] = 13.7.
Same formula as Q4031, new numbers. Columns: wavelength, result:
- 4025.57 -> 13.6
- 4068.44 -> 14.4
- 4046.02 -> 15.3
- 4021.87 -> 12.6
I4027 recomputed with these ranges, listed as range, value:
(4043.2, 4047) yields 13.9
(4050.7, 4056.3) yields 14.5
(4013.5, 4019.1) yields 12.9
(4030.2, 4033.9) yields 13.8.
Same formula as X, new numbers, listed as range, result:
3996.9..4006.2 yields 12.8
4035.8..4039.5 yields 13.4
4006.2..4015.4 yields 12.5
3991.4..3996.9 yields 12.7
